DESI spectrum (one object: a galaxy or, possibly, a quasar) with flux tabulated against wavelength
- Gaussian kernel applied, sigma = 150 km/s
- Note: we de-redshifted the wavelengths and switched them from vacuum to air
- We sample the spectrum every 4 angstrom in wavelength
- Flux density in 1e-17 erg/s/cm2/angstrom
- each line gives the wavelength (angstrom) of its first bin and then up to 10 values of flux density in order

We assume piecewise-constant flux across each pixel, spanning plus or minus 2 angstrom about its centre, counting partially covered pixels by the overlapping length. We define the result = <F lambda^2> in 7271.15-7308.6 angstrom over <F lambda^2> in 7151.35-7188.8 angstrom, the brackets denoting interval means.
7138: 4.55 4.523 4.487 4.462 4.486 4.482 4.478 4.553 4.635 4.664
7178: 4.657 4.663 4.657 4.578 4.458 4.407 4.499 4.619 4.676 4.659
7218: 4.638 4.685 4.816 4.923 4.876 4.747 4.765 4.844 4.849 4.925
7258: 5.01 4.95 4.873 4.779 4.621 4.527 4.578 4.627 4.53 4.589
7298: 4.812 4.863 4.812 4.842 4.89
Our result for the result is 1.05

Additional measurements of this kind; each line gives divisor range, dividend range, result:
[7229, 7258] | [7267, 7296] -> 0.96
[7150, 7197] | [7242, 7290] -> 1.07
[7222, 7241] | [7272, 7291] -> 0.96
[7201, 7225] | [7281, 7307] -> 1.03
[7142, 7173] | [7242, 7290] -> 1.09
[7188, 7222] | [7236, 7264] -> 1.08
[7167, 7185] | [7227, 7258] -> 1.06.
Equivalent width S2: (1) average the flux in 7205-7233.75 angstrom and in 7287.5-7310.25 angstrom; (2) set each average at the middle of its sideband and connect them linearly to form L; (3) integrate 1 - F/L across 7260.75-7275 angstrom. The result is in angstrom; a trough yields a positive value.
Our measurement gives -0.24 angstrom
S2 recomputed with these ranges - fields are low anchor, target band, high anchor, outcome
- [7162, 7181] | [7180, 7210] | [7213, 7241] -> 0.7 angstrom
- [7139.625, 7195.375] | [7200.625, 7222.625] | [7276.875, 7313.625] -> -0.1 angstrom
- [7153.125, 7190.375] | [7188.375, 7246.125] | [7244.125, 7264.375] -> 1.2 angstrom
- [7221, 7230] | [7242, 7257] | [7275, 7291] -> -0.5 angstrom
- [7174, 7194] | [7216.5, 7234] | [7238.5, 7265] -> 0.0 angstrom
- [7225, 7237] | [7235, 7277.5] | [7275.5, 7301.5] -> -0.6 angstrom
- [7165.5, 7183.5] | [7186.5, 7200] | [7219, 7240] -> 0.6 angstrom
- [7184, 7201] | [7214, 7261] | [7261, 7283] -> -1.9 angstrom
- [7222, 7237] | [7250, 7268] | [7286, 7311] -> -0.5 angstrom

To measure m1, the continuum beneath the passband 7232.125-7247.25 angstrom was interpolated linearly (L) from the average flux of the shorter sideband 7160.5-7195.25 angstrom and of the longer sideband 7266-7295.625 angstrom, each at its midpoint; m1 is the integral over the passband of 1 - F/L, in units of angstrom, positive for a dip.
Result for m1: -0.6 angstrom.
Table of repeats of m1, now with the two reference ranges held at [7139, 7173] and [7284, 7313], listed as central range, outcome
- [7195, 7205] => 0.25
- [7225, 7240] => -0.68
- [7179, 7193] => -0.18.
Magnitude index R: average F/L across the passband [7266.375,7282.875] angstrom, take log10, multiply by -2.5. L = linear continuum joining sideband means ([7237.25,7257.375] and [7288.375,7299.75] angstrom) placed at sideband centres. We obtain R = 0.02 mag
